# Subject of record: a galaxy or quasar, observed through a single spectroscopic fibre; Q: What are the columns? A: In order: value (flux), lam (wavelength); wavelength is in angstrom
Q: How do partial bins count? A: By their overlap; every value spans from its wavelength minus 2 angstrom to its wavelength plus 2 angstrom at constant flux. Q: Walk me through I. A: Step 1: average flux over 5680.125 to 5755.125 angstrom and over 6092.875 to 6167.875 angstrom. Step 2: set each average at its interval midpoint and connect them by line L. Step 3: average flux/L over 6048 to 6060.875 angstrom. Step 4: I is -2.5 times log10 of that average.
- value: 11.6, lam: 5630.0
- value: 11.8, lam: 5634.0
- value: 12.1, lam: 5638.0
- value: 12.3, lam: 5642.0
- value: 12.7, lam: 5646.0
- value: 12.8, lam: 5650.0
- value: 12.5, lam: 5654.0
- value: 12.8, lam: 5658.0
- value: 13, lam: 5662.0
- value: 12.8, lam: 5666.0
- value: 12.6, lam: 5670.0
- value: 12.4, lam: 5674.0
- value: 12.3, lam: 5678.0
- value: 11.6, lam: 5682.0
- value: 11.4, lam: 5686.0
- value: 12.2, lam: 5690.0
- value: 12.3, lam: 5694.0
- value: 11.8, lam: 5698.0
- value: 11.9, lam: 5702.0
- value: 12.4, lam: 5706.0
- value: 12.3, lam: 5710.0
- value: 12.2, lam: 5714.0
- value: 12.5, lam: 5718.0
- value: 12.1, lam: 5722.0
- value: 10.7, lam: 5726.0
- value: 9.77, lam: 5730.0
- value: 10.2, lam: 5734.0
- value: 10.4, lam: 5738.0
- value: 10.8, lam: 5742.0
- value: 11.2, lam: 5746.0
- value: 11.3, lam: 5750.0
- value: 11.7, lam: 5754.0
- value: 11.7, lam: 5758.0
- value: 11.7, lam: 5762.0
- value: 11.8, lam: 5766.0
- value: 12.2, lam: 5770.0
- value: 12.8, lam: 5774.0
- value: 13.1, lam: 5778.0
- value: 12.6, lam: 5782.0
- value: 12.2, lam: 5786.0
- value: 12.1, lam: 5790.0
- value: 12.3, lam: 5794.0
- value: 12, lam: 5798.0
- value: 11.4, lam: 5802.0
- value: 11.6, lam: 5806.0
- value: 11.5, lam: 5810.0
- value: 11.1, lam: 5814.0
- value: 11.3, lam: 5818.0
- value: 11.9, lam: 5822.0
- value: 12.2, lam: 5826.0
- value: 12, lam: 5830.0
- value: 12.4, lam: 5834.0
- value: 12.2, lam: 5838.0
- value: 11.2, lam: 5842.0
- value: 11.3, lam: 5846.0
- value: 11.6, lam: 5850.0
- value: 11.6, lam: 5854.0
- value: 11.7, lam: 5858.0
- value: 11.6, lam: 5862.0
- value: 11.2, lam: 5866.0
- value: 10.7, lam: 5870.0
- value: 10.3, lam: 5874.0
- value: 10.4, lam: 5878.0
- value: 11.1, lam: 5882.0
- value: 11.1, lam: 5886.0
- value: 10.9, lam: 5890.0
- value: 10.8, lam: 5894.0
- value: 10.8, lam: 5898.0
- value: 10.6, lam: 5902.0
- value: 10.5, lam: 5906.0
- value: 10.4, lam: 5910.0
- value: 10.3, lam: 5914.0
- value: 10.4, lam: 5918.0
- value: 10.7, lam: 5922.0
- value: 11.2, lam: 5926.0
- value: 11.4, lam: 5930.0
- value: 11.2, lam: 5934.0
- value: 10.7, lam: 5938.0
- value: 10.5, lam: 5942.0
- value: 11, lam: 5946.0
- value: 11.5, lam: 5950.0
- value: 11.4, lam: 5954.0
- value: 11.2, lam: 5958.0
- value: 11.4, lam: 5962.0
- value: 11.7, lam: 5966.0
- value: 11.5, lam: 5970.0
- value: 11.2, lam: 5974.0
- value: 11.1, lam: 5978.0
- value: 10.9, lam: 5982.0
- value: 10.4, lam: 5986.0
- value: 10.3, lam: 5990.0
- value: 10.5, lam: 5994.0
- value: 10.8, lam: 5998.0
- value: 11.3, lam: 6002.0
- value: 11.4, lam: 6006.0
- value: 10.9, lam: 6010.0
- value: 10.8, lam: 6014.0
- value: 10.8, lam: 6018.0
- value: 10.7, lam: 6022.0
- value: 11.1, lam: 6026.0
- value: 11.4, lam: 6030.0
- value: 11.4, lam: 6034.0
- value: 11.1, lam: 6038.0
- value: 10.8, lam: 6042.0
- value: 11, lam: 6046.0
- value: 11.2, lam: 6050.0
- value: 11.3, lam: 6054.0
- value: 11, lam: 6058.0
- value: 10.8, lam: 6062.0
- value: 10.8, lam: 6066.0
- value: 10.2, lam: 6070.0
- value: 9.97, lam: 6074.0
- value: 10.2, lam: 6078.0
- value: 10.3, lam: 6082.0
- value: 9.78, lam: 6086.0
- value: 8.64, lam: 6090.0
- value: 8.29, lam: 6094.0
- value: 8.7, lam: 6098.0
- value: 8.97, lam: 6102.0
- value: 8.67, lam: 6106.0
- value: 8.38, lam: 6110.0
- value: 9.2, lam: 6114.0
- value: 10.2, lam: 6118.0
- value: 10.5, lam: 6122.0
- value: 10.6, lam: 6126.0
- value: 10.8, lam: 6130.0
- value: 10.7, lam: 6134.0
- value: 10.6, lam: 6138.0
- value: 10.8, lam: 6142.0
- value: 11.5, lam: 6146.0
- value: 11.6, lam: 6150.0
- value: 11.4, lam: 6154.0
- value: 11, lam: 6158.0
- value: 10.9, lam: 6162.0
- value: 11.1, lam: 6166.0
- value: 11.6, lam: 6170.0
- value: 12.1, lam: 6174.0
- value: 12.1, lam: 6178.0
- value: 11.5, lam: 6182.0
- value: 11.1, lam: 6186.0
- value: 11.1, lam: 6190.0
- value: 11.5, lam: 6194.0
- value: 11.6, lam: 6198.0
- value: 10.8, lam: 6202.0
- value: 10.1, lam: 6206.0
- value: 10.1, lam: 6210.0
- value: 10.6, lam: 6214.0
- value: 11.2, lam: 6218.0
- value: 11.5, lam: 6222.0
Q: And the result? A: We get -0.07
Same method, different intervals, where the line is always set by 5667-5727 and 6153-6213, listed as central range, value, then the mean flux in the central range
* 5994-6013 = 0.05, 11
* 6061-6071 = 0.08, 10.6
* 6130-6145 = 0.05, 10.8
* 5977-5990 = 0.08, 10.7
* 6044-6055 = 0.03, 11.2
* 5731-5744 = 0.15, 10.4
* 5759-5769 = 0.02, 11.8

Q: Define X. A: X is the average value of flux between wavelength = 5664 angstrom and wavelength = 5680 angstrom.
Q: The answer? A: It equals 12.5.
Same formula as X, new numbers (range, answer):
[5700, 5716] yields 12.2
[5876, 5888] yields 10.9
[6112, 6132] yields 10.3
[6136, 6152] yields 11.1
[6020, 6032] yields 11.1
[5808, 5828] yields 11.6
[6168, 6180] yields 11.9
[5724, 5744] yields 10.4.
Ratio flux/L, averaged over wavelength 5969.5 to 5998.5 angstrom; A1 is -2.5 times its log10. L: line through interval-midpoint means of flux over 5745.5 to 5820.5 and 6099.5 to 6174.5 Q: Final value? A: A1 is 0.03 mag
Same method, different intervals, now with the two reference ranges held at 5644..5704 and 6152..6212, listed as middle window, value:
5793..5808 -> 0.02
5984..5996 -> 0.12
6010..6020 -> 0.07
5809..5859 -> 0.03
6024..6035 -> 0.02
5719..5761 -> 0.11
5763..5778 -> -0.02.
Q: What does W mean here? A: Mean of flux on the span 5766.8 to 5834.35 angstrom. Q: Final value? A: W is 12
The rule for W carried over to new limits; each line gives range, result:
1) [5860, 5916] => 10.8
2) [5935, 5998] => 11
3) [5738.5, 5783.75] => 11.8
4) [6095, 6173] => 10.4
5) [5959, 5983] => 11.3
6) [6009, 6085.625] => 10.8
